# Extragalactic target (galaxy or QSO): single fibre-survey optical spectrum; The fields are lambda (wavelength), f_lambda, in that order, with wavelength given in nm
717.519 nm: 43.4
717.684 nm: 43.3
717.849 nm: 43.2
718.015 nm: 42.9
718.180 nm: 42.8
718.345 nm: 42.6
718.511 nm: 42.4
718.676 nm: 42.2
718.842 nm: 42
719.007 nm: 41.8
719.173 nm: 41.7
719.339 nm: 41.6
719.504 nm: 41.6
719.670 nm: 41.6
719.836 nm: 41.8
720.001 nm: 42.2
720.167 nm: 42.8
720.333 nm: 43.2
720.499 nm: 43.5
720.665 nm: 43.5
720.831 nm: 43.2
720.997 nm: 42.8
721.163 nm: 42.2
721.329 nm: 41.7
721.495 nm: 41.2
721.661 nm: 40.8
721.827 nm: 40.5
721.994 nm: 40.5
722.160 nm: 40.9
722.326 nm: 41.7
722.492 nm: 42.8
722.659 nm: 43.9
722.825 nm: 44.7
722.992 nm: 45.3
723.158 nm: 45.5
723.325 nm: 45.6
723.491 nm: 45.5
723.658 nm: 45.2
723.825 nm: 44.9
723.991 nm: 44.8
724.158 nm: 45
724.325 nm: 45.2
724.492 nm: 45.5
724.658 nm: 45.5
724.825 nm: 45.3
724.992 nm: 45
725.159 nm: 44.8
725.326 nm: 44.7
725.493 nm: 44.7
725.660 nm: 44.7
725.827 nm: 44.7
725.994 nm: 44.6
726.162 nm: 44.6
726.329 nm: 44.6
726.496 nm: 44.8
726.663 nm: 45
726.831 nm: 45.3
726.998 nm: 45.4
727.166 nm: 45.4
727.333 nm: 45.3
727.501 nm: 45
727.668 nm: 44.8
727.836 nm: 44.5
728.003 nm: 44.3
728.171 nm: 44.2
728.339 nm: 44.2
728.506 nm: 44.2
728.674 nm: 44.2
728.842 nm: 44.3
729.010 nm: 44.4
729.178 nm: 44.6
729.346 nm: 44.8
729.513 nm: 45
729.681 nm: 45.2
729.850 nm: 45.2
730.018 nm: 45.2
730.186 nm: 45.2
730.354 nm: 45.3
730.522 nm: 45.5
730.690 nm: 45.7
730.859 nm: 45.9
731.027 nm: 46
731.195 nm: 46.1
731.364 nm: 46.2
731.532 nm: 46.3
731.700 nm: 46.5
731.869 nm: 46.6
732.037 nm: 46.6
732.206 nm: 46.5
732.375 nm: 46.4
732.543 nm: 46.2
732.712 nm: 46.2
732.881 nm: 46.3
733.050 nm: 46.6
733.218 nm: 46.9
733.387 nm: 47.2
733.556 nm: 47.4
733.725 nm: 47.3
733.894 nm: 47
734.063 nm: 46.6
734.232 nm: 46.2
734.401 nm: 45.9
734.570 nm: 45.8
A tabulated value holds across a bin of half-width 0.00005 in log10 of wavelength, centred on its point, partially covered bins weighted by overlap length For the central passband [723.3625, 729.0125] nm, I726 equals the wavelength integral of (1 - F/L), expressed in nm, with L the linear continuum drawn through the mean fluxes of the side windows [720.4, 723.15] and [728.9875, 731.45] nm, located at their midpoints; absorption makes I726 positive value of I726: -0.107 nm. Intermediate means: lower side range 42.5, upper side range 45.4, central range 44.9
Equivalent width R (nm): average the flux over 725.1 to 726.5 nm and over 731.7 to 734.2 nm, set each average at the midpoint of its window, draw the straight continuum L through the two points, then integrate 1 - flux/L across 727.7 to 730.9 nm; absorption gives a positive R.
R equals 0.06 nm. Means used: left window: 44.7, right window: 46.7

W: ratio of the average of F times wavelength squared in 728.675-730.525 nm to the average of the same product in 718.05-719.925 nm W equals 1.1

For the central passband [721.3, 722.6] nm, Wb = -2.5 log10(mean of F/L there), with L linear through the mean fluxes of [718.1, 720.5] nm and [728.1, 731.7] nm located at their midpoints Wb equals 0.04 mag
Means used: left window 42.2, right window 45.2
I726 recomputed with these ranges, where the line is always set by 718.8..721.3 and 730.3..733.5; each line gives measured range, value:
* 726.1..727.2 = -0.011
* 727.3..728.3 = 0.007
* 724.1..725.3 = -0.035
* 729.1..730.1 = 0.011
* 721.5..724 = -0.008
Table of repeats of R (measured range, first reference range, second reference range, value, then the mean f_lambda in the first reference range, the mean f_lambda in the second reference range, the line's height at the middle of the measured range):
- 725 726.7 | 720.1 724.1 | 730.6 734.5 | -0.01 nm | 43.2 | 46.5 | 44.4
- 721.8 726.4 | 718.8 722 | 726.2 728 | -0.07 nm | 42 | 45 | 43.7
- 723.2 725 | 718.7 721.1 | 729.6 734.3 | -0.06 nm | 42.4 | 46.2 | 43.7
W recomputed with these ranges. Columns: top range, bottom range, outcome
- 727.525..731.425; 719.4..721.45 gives 1.09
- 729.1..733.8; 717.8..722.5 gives 1.13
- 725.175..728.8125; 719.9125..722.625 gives 1.08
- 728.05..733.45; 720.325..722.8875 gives 1.11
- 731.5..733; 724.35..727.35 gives 1.05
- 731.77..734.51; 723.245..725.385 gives 1.06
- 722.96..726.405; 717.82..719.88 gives 1.09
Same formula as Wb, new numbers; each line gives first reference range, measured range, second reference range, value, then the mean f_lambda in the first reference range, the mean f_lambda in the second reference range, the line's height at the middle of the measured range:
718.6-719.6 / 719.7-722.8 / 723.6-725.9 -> 0.02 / 41.8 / 45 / 43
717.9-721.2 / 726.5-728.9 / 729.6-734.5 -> 0.00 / 42.4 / 46.2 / 44.9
